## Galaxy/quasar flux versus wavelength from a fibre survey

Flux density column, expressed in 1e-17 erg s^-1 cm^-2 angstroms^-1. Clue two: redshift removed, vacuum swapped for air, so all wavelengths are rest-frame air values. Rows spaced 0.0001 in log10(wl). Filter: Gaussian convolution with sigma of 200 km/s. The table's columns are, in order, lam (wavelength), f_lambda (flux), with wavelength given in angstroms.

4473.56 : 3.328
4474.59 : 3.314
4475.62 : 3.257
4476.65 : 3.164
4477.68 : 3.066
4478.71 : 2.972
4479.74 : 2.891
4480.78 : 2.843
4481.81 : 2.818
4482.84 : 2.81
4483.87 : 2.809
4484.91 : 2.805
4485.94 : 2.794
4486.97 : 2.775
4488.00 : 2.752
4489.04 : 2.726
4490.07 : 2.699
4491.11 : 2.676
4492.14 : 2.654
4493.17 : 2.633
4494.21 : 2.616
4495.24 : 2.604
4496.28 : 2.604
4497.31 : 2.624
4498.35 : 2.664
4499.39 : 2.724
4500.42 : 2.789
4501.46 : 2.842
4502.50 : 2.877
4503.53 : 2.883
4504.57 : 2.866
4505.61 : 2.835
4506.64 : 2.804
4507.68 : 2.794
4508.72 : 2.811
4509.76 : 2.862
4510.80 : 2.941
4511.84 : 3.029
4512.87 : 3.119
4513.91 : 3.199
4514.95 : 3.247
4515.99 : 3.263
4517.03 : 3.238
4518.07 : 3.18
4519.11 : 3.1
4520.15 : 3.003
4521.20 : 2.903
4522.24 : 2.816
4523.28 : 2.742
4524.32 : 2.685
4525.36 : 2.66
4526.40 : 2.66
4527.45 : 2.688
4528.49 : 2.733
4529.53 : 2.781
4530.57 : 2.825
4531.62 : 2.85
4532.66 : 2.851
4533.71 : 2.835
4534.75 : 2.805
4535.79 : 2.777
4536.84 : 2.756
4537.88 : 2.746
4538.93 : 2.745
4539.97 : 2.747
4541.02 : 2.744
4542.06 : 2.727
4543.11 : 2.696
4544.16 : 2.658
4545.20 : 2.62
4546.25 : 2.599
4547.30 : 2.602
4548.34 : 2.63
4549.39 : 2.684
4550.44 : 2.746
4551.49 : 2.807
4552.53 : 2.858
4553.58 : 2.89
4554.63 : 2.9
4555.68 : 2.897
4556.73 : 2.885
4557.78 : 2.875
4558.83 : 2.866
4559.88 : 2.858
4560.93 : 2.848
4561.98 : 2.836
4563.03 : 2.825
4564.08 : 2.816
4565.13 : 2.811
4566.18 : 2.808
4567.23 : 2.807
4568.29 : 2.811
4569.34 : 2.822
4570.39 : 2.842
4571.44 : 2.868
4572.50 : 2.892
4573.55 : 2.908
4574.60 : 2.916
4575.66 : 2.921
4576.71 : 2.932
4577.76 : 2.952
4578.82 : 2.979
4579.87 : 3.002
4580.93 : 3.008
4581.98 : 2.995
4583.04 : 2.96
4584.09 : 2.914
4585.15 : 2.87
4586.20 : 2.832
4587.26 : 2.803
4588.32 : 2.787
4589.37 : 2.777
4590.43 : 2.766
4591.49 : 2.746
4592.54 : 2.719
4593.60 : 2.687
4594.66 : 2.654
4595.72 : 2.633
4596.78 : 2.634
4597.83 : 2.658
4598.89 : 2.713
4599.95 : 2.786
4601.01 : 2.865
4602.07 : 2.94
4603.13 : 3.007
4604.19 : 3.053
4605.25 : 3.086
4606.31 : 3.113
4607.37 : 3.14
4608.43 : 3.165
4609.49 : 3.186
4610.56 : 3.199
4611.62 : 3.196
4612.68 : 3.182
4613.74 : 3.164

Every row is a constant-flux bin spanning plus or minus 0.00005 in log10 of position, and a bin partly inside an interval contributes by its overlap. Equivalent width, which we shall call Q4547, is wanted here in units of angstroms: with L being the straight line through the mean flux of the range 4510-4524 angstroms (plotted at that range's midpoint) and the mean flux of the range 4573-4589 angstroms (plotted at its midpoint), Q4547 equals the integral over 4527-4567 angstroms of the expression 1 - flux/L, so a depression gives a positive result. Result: 2.8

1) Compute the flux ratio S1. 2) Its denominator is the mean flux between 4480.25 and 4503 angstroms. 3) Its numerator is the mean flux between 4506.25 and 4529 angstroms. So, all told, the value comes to 1.07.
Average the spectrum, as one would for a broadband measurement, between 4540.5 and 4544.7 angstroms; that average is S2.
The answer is 2.71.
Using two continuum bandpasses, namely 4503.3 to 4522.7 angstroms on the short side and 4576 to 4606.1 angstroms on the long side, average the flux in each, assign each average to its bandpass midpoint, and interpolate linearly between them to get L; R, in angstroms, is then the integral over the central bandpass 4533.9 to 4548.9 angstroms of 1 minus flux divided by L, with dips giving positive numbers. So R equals 1.21 angstroms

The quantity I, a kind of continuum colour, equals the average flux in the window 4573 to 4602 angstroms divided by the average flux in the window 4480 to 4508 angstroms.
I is 1.0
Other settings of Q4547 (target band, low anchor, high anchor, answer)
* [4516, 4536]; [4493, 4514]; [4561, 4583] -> -0.2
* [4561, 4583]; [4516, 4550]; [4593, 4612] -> -0.2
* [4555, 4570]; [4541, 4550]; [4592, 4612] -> -0.6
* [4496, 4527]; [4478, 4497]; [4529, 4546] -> -1.6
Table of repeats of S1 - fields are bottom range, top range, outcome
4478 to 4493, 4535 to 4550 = 0.97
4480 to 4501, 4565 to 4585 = 1.07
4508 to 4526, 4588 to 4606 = 0.94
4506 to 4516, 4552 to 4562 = 0.96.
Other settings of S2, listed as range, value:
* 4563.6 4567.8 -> 2.81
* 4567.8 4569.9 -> 2.82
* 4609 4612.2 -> 3.19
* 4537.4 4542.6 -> 2.74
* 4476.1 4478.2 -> 3.12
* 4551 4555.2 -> 2.87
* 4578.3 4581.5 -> 3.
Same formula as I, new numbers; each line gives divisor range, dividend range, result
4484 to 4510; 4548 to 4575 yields 1.03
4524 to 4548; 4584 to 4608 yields 1.04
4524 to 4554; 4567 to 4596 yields 1.04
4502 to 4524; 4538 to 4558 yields 0.92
